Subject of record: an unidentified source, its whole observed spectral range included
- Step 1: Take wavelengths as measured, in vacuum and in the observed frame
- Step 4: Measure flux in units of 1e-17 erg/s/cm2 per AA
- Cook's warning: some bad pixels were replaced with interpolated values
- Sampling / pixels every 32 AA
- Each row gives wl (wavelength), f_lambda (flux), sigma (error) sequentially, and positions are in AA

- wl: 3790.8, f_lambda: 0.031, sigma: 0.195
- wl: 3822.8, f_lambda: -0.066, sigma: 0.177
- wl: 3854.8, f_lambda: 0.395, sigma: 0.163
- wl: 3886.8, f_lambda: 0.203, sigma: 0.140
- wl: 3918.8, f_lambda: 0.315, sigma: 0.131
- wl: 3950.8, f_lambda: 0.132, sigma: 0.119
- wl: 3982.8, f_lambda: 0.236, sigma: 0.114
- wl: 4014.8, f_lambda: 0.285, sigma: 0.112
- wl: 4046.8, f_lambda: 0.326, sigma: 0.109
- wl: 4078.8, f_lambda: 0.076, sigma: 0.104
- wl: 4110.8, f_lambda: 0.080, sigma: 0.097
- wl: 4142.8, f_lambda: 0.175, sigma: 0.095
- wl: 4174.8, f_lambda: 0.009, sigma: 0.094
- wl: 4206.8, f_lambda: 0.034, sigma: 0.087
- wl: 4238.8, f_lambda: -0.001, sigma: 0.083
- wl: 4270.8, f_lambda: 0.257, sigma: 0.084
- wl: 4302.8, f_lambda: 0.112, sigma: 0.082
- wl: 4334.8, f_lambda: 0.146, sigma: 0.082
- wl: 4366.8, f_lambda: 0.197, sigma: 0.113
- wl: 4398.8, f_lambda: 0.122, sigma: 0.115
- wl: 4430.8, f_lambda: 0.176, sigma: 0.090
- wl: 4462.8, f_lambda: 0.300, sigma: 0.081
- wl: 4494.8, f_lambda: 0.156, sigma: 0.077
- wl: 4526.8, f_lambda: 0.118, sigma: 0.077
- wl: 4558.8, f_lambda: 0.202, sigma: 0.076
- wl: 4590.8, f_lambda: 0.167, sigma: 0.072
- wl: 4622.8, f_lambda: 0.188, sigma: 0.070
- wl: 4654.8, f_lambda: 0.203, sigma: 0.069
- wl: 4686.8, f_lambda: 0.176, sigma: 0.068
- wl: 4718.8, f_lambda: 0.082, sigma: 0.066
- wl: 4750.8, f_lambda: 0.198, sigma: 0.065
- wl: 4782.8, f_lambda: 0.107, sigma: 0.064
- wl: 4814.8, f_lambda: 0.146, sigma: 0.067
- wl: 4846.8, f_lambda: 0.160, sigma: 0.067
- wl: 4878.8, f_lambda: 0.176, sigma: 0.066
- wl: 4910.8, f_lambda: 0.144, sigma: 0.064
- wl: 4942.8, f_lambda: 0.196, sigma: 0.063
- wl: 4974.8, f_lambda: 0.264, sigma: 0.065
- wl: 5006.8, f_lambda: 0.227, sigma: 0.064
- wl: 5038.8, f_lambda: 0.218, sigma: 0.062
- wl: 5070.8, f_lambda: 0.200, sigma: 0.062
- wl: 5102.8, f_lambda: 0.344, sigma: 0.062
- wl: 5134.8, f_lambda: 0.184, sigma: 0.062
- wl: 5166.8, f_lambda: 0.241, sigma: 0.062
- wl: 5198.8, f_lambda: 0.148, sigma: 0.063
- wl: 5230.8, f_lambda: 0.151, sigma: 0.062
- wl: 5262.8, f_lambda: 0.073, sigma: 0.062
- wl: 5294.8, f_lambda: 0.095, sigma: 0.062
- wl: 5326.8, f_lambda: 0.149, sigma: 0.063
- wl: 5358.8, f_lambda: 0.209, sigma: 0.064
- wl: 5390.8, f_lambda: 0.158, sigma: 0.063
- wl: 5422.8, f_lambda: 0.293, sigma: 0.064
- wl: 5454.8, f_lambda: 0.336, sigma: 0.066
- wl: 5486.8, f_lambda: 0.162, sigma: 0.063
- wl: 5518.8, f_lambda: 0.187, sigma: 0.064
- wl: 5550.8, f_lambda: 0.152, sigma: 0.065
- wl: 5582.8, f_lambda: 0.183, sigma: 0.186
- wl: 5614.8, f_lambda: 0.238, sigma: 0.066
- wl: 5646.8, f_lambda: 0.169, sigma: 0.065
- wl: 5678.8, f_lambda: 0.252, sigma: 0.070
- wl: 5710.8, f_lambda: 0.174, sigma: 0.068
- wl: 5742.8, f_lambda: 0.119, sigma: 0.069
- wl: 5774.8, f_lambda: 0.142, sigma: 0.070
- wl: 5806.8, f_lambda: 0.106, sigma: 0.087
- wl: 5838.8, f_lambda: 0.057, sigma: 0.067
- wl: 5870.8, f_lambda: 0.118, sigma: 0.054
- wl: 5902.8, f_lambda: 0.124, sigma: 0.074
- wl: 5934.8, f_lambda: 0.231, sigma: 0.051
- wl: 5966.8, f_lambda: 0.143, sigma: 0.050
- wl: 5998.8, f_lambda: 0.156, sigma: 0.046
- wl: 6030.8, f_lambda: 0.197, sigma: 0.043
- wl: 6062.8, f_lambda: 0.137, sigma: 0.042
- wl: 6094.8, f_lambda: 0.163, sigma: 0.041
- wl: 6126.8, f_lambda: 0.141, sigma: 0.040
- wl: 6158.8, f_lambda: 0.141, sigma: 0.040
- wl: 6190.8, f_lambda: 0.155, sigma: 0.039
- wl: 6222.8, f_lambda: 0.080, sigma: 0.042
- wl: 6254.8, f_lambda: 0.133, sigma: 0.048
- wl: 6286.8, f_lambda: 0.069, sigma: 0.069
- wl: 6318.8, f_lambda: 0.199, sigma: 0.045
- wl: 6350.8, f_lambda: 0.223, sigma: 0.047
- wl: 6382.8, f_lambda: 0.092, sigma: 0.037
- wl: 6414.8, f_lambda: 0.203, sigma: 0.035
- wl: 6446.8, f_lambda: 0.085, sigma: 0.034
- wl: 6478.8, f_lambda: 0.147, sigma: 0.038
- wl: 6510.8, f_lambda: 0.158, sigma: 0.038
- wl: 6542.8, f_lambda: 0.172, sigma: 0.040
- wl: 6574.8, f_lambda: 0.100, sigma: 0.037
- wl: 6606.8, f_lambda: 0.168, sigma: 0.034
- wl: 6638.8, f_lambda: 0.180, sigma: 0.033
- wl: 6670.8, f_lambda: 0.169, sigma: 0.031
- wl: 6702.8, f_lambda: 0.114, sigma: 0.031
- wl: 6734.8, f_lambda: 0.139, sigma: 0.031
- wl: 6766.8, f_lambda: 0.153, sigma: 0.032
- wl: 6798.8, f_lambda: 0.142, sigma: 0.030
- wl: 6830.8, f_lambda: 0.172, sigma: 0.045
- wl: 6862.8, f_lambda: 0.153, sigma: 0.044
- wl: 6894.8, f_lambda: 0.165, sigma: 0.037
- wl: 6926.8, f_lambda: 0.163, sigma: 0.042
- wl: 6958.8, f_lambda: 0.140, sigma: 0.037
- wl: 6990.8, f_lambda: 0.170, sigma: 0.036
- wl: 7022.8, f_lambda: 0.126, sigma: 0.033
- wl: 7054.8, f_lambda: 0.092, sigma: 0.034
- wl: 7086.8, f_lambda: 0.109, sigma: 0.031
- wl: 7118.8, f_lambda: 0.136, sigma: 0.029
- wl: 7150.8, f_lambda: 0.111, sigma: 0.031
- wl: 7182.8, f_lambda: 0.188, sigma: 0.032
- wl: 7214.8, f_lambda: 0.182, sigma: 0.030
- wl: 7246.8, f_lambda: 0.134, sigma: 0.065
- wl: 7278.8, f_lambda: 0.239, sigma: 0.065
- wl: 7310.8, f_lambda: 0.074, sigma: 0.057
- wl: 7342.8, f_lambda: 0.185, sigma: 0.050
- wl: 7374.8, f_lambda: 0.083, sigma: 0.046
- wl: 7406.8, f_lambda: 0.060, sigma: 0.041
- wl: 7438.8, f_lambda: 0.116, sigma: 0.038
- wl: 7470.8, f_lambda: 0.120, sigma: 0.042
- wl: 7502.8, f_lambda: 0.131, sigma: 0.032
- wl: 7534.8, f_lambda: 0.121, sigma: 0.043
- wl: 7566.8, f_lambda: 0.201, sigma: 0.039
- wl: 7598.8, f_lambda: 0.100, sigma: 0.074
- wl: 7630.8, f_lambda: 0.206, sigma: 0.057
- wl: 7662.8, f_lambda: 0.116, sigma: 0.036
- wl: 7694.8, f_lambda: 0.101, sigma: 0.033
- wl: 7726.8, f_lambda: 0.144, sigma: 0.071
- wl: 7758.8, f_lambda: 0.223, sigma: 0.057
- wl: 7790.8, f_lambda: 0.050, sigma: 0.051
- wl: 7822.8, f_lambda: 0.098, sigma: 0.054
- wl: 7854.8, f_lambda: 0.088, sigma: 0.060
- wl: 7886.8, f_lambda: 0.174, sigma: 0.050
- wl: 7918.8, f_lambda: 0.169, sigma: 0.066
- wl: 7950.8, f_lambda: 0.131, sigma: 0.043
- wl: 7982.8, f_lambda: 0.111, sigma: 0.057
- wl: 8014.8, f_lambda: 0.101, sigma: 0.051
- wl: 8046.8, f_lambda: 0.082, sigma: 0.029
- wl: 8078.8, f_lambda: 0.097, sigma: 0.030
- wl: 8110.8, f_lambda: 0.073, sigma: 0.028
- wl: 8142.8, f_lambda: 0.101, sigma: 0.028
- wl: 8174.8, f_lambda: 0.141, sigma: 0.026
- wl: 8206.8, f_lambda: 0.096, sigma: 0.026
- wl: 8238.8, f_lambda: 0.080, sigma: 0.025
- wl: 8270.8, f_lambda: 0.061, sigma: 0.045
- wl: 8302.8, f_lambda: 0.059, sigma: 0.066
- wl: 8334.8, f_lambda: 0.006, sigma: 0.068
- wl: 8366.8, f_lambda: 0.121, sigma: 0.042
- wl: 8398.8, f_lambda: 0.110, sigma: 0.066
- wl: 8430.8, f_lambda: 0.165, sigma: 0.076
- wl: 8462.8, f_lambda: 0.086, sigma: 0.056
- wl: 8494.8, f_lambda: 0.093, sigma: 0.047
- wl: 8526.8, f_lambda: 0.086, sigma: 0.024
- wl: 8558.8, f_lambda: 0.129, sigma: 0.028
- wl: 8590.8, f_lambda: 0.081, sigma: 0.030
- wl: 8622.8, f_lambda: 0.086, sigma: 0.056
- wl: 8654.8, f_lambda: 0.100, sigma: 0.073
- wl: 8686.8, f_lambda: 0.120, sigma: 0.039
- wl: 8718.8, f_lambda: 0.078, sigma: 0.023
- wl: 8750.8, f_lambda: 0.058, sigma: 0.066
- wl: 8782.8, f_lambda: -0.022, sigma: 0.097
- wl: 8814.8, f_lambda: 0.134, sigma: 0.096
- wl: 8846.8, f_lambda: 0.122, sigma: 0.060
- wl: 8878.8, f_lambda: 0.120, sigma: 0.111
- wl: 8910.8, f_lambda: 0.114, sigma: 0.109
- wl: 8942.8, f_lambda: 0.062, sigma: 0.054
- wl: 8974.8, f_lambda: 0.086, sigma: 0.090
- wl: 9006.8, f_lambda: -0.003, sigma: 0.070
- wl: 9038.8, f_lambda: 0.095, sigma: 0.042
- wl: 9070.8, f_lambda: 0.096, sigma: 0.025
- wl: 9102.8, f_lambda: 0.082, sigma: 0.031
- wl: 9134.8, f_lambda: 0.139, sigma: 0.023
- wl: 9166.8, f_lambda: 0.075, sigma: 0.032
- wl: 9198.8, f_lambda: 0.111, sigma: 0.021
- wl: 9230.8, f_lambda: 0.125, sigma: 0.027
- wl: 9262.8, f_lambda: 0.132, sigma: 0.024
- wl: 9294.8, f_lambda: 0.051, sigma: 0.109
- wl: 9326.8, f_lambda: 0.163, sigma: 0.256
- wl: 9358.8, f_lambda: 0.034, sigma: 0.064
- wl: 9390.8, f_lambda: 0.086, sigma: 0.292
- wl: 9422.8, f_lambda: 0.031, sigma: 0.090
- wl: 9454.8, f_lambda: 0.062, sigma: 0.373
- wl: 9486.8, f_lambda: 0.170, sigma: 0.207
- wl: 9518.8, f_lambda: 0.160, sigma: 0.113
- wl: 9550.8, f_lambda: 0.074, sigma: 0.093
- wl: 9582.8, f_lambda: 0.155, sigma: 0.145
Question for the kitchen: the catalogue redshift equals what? 0.18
